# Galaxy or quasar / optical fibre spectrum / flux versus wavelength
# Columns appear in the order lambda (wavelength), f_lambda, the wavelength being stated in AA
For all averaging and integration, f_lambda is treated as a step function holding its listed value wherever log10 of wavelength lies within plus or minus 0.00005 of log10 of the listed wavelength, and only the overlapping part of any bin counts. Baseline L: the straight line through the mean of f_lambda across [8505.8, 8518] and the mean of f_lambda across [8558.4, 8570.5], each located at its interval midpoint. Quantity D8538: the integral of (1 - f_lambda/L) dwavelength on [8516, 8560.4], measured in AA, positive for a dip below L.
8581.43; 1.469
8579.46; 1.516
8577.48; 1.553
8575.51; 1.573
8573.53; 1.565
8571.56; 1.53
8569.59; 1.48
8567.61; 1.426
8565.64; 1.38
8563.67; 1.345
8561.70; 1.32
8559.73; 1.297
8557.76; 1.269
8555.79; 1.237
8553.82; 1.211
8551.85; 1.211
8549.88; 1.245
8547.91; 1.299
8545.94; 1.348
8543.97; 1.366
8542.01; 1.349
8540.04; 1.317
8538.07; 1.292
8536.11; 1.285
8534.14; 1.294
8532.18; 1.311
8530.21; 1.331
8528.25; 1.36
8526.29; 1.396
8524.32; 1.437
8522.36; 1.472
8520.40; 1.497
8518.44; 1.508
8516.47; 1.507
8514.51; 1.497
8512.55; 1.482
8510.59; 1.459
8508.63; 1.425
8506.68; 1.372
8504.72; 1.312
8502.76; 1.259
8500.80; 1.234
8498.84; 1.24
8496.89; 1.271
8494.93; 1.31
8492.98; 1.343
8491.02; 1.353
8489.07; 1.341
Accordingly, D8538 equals 2.42 AA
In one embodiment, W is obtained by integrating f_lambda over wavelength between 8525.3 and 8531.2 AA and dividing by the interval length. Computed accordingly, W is 1.36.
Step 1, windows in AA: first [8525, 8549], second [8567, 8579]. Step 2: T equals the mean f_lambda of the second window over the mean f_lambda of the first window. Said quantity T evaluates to 1.1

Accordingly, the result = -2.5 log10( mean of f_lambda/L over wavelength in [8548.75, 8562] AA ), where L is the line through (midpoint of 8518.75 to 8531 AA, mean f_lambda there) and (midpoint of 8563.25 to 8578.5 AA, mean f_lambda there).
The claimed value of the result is 0.170 mag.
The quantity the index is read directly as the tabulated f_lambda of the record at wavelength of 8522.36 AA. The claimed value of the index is 1.472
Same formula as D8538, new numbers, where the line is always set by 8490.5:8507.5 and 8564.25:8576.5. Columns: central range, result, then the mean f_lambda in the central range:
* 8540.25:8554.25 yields 1.29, 1.29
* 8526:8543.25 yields 0.84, 1.32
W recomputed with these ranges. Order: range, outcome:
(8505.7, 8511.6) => 1.42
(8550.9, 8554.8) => 1.21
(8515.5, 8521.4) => 1.5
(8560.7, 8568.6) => 1.37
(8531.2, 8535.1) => 1.3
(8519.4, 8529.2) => 1.43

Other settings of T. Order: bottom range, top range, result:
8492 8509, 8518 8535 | 1.07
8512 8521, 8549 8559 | 0.83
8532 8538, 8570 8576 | 1.19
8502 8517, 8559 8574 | 1.00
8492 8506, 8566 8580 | 1.18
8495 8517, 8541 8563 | 0.94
